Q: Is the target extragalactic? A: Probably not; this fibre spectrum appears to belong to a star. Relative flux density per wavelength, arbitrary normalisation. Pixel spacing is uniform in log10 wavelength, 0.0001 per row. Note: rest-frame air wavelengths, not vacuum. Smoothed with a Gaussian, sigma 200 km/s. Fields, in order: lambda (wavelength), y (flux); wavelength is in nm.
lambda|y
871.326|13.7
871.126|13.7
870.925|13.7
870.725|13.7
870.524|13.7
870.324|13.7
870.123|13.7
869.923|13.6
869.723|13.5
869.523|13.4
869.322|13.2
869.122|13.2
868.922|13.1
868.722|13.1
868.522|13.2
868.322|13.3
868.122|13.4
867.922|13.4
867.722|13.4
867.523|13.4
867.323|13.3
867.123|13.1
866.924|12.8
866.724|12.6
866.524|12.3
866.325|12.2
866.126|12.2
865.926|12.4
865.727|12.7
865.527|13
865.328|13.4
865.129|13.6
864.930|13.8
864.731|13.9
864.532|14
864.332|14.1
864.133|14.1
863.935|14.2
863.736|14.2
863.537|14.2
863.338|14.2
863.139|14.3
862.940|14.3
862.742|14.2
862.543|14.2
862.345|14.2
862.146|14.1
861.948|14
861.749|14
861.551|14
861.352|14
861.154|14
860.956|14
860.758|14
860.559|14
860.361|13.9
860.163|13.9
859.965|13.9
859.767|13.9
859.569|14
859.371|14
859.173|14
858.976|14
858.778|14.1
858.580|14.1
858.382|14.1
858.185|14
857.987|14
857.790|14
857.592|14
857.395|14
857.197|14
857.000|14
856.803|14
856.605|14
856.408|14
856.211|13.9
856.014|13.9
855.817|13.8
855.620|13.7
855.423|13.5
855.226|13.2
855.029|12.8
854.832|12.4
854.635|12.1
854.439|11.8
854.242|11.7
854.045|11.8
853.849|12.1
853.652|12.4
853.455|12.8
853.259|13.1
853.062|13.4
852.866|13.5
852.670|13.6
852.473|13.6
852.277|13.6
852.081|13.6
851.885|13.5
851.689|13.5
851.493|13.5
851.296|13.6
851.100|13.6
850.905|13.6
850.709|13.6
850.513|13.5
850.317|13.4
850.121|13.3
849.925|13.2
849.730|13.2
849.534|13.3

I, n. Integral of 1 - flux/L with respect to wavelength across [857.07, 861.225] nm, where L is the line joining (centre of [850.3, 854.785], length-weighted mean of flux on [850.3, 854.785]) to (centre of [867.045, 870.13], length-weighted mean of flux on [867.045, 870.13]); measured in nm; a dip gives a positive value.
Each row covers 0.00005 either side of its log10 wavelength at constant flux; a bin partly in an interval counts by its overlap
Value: -0.259 nm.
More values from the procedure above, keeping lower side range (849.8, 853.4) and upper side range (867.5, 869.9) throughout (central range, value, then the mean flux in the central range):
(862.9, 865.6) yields -0.12 nm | 14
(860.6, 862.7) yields -0.11 nm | 14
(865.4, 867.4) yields 0.10 nm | 12.7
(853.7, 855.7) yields 0.14 nm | 12.5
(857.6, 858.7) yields -0.05 nm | 14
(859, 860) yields -0.04 nm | 14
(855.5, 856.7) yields -0.04 nm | 13.9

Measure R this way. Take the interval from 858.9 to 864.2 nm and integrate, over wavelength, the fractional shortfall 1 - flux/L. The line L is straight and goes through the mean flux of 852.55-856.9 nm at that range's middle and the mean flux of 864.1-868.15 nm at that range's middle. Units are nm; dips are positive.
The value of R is -0.38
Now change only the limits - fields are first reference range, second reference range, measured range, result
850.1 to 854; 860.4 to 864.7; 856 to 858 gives -0.04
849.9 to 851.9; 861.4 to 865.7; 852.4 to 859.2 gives 0.14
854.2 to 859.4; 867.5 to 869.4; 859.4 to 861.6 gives -0.07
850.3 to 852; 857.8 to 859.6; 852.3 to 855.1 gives 0.21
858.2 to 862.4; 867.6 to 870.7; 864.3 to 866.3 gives 0.06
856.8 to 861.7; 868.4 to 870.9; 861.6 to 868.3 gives 0.07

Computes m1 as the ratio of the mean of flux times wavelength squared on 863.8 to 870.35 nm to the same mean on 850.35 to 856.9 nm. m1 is 1.04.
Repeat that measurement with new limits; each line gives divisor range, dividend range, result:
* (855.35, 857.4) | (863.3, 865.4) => 1.02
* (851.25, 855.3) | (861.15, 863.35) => 1.12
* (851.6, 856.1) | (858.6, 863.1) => 1.10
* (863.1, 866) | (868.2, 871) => 0.99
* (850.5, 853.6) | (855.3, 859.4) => 1.05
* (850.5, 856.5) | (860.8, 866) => 1.08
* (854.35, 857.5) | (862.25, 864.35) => 1.07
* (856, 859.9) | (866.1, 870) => 0.96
